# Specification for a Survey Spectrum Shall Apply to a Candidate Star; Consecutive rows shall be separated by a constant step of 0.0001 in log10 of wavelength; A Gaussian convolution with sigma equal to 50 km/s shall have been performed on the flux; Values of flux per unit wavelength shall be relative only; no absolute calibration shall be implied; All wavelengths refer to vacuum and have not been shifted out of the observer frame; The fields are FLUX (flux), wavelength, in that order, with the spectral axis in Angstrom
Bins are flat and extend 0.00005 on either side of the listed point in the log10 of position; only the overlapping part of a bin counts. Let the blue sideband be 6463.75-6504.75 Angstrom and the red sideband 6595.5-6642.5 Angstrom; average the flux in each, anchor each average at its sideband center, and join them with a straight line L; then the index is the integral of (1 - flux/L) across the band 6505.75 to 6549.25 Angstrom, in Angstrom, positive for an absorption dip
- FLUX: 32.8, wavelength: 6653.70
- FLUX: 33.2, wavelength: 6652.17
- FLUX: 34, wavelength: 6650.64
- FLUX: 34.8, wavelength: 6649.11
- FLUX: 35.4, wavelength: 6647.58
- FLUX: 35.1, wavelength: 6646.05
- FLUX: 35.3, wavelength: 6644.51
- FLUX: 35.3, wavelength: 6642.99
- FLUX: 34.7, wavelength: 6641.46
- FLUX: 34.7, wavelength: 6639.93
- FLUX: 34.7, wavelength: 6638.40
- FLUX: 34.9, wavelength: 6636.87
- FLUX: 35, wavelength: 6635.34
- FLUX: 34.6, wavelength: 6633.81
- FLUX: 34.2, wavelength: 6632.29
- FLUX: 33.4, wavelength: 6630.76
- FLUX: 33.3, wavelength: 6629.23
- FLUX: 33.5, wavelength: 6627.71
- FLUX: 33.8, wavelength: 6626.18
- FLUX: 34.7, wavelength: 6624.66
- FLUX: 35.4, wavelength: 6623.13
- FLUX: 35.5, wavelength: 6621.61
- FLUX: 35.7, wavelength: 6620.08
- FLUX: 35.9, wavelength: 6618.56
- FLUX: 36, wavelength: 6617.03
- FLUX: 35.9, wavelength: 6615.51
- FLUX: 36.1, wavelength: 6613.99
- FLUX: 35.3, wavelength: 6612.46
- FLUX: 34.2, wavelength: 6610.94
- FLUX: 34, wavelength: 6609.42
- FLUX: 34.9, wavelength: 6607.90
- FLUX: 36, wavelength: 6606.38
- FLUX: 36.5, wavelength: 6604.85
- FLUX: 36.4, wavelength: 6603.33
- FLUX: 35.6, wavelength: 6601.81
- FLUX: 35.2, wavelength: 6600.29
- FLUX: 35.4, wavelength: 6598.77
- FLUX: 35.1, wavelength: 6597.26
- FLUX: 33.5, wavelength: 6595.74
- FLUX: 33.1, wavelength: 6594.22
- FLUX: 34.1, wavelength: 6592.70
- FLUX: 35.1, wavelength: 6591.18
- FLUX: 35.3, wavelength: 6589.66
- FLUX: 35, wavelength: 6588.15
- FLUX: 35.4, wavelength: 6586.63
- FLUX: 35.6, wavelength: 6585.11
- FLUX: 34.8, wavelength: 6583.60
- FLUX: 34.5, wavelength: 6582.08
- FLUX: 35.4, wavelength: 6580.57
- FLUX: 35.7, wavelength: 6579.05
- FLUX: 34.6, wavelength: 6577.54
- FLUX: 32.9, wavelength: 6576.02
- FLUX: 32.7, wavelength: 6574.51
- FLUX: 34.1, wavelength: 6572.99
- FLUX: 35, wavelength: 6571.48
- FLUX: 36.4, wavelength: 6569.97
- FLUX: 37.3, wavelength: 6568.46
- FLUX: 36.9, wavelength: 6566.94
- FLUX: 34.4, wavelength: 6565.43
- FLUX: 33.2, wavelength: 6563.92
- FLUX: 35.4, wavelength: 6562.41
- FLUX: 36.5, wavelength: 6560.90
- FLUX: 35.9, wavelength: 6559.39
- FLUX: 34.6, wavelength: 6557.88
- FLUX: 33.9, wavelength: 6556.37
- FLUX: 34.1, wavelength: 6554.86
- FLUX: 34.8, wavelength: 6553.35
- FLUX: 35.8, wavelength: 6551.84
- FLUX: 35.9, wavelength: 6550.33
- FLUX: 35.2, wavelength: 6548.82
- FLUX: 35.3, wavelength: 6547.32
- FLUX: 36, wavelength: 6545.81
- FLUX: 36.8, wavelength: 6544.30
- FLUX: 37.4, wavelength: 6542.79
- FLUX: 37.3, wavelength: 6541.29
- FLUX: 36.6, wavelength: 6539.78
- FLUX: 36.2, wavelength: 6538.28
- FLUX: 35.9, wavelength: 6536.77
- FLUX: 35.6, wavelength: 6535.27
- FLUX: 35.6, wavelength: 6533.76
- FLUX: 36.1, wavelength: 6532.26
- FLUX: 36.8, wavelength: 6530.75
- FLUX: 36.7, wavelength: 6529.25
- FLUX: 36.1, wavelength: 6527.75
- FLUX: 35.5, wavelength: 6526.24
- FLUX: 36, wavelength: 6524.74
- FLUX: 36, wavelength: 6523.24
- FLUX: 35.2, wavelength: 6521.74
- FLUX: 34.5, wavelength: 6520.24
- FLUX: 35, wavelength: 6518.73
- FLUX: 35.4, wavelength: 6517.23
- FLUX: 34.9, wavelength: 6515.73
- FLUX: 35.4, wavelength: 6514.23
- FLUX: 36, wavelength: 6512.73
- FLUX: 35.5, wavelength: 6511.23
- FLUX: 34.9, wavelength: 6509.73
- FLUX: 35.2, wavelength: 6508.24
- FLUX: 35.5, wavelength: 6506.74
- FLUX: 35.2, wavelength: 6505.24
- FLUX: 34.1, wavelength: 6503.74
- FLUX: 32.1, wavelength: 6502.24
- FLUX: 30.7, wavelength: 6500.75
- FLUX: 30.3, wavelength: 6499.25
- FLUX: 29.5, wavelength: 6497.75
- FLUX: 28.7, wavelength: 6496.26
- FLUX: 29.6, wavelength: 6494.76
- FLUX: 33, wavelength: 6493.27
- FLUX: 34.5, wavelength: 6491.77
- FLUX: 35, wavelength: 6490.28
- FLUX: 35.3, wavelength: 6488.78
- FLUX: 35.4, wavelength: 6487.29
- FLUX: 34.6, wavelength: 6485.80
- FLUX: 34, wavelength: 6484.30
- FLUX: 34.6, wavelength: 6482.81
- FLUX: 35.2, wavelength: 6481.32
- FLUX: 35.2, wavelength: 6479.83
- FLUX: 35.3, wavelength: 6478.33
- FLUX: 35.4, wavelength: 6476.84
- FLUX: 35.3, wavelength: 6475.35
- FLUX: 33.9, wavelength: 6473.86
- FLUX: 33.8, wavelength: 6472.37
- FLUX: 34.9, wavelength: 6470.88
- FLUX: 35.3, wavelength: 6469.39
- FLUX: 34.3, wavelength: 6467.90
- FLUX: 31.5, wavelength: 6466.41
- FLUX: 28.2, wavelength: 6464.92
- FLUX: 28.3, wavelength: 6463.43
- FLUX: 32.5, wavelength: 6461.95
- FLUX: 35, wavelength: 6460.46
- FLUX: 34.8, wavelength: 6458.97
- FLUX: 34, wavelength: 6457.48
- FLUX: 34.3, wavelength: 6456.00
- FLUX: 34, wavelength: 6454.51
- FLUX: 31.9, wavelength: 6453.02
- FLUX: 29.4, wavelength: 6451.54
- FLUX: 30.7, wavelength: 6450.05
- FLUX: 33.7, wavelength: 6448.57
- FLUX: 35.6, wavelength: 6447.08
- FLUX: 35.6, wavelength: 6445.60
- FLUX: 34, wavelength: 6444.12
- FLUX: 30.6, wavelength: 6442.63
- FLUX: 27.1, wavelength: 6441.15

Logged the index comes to -2.6 Angstrom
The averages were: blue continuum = 33.3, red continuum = 35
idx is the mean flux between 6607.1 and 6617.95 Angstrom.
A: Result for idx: 35.2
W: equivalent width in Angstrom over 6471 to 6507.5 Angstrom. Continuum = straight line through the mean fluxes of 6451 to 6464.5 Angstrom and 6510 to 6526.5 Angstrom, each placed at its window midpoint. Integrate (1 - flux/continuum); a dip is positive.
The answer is 0.5 Angstrom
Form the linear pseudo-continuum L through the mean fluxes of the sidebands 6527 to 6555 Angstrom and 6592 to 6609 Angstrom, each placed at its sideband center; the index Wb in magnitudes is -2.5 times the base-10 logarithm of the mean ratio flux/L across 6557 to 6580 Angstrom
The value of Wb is 0.02 mag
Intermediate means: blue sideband 36.1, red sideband 35.1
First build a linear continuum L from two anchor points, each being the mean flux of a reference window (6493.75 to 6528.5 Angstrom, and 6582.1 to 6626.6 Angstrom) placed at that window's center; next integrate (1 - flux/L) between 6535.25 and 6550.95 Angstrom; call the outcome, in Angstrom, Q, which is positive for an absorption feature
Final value -0.8 Angstrom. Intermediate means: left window 34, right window 35.2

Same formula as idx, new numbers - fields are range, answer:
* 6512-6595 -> 35.4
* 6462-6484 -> 33.6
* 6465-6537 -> 34.4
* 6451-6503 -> 33.2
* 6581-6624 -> 35.2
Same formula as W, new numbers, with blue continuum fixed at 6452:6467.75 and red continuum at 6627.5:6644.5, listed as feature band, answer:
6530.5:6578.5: -2.7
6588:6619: -1.0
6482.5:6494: -0.6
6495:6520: -0.4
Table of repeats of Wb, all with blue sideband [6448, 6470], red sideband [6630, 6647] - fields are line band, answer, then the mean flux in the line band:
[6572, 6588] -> -0.019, 34.6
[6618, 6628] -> -0.014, 35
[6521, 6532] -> -0.085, 36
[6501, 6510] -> -0.039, 34.3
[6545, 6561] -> -0.049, 35.2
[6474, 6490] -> -0.070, 35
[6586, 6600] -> -0.017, 34.7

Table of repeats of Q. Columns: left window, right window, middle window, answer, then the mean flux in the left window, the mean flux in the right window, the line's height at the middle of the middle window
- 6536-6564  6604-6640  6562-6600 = 0.6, 35.7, 34.9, 35.4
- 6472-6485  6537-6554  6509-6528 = 0.1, 34.8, 36.1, 35.6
